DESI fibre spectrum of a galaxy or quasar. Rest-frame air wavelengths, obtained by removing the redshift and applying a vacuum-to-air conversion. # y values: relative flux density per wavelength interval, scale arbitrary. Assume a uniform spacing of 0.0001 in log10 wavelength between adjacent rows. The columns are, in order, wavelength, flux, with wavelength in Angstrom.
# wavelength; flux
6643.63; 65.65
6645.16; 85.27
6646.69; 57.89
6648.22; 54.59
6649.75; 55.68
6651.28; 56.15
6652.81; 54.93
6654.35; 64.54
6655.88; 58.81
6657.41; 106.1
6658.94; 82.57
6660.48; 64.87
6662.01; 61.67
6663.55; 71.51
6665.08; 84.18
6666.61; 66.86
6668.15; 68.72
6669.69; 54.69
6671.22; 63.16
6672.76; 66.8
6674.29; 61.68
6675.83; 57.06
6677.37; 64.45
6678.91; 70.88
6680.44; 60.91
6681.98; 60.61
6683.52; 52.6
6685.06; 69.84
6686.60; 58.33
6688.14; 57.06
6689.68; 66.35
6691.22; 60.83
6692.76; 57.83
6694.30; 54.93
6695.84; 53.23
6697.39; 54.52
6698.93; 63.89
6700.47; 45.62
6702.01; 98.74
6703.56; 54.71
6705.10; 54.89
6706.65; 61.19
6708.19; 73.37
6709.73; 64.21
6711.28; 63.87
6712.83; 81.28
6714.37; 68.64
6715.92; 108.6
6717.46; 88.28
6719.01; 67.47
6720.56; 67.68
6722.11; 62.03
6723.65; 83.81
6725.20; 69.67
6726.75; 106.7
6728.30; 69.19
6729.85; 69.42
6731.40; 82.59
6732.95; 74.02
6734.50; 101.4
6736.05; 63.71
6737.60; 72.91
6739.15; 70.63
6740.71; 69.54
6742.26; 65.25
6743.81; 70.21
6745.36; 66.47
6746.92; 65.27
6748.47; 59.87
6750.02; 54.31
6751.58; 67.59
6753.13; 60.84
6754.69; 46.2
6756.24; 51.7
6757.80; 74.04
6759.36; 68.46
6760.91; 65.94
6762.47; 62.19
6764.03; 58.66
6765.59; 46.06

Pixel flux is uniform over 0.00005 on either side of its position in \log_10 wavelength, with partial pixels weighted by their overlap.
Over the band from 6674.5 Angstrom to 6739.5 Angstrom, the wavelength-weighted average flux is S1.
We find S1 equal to 68.7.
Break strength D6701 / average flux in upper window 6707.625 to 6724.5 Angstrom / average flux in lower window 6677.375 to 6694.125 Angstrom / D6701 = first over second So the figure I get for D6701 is 1.2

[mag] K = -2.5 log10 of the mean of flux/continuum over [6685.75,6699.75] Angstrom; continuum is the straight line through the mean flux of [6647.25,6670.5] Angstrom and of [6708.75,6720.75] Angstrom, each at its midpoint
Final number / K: 0.24 mag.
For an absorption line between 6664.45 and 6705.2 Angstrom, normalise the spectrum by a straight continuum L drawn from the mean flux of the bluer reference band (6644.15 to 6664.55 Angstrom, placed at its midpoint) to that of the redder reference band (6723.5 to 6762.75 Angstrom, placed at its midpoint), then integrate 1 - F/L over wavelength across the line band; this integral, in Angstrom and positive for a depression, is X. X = 3.5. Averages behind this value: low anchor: 67.5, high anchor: 69.5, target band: 62.4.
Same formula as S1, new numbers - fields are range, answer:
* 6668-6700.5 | 60.3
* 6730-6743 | 74.8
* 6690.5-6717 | 66.2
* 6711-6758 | 71.8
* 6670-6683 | 62.7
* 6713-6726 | 77.3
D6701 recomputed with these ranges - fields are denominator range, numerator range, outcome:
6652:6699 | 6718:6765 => 1.07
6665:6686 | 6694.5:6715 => 1.01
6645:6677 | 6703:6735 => 1.13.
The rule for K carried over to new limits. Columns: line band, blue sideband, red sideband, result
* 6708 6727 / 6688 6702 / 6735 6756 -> -0.238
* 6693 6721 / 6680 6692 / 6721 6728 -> 0.050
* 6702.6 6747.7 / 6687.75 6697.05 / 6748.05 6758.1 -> -0.244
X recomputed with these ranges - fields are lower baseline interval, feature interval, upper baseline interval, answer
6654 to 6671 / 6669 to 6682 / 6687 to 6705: 0.9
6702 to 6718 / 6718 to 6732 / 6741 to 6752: -1.2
